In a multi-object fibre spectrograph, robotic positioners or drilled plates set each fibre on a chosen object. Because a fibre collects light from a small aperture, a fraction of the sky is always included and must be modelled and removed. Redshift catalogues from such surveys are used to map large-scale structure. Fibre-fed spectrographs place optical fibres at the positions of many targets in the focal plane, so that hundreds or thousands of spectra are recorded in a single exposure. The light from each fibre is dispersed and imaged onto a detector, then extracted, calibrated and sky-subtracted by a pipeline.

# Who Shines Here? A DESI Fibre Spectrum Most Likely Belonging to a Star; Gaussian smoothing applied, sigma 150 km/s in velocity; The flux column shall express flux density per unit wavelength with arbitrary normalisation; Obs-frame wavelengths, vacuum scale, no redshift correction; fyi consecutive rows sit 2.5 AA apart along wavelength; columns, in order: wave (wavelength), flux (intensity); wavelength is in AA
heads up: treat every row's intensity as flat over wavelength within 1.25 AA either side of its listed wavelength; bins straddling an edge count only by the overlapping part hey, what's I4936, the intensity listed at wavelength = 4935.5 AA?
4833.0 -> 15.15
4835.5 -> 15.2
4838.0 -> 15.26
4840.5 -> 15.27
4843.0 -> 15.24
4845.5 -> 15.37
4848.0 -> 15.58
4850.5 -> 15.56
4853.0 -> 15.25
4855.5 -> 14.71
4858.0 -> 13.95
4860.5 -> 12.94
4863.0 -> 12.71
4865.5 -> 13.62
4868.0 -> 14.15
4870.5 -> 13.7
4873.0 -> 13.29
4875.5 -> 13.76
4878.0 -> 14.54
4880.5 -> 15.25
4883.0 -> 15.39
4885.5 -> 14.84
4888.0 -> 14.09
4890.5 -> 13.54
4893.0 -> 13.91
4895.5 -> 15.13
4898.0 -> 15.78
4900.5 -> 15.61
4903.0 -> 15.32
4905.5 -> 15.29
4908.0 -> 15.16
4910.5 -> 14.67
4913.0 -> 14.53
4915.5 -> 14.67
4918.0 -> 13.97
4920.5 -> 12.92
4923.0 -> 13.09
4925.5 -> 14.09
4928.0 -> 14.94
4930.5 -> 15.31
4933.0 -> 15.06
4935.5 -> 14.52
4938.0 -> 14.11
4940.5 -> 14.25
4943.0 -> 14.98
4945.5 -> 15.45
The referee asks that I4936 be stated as 14.52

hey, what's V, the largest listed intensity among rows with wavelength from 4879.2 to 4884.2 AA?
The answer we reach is 15.39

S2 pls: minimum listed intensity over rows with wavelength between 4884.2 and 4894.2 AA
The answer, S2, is 13.54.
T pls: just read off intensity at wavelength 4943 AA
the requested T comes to 14.98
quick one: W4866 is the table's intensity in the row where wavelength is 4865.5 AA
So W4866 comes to 13.62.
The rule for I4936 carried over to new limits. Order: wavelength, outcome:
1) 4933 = 15.06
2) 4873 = 13.29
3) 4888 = 14.09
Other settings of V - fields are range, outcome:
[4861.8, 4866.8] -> 13.62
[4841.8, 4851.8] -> 15.58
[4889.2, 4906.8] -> 15.78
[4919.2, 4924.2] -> 13.09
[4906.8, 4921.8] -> 15.16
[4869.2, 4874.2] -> 13.7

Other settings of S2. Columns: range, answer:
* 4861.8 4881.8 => 12.71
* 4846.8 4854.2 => 15.25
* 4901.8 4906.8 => 15.29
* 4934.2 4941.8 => 14.11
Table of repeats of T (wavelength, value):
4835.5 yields 15.2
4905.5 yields 15.29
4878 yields 14.54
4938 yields 14.11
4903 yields 15.32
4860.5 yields 12.94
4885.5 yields 14.84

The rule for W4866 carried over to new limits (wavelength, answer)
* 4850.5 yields 15.56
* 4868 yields 14.15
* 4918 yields 13.97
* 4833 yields 15.15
